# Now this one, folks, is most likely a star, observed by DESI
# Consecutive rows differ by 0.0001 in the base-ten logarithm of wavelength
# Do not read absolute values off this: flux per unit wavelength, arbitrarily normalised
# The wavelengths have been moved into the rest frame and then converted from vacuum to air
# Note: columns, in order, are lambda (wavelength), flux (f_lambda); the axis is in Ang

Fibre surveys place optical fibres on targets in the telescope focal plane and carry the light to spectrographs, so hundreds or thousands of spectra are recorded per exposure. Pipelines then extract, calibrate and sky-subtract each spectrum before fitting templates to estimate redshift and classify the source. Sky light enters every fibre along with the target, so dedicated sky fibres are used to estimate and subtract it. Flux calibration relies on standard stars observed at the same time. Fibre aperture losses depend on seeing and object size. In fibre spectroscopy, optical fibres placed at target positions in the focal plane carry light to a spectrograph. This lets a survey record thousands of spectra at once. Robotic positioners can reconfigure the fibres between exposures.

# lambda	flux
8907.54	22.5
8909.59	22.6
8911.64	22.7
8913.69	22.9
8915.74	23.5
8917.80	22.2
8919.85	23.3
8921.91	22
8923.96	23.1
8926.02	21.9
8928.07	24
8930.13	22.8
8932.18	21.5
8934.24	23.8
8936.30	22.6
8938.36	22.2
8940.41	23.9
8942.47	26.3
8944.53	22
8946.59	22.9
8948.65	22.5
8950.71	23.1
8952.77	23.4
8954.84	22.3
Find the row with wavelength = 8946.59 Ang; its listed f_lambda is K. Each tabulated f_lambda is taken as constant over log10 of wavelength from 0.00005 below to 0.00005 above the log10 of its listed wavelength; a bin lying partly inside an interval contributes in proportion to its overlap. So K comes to 22.9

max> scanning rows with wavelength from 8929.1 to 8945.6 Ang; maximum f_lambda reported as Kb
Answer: 26.3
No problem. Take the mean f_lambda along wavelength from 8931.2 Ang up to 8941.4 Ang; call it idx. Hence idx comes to 22.8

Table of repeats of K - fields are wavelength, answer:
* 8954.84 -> 22.3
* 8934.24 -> 23.8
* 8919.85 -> 23.3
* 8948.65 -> 22.5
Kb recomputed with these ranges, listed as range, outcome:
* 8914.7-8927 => 23.5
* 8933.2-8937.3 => 23.8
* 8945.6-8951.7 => 23.1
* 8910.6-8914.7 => 22.9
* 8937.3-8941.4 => 23.9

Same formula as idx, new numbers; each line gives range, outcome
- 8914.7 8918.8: 22.8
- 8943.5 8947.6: 22.4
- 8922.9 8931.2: 23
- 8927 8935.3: 23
